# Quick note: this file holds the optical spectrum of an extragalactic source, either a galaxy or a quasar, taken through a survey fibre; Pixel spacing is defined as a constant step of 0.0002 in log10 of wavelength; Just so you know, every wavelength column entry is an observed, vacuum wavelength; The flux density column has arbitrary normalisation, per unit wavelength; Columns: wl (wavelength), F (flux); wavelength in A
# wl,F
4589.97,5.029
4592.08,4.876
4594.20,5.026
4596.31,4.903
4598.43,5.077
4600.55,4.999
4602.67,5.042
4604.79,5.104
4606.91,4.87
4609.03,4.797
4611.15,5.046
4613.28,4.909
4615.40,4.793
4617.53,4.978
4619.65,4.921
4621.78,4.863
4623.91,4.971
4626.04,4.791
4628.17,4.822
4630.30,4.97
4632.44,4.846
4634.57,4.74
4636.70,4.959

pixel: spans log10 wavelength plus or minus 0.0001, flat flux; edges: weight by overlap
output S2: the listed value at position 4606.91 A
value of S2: 4.87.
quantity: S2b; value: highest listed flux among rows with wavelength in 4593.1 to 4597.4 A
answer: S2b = 5.026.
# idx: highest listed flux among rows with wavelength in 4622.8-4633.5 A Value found 4.971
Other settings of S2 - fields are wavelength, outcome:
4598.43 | 5.077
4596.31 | 4.903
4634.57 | 4.74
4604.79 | 5.104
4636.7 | 4.959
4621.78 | 4.863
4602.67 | 5.042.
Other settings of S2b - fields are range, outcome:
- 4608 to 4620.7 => 5.046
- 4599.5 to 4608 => 5.104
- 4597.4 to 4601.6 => 5.077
